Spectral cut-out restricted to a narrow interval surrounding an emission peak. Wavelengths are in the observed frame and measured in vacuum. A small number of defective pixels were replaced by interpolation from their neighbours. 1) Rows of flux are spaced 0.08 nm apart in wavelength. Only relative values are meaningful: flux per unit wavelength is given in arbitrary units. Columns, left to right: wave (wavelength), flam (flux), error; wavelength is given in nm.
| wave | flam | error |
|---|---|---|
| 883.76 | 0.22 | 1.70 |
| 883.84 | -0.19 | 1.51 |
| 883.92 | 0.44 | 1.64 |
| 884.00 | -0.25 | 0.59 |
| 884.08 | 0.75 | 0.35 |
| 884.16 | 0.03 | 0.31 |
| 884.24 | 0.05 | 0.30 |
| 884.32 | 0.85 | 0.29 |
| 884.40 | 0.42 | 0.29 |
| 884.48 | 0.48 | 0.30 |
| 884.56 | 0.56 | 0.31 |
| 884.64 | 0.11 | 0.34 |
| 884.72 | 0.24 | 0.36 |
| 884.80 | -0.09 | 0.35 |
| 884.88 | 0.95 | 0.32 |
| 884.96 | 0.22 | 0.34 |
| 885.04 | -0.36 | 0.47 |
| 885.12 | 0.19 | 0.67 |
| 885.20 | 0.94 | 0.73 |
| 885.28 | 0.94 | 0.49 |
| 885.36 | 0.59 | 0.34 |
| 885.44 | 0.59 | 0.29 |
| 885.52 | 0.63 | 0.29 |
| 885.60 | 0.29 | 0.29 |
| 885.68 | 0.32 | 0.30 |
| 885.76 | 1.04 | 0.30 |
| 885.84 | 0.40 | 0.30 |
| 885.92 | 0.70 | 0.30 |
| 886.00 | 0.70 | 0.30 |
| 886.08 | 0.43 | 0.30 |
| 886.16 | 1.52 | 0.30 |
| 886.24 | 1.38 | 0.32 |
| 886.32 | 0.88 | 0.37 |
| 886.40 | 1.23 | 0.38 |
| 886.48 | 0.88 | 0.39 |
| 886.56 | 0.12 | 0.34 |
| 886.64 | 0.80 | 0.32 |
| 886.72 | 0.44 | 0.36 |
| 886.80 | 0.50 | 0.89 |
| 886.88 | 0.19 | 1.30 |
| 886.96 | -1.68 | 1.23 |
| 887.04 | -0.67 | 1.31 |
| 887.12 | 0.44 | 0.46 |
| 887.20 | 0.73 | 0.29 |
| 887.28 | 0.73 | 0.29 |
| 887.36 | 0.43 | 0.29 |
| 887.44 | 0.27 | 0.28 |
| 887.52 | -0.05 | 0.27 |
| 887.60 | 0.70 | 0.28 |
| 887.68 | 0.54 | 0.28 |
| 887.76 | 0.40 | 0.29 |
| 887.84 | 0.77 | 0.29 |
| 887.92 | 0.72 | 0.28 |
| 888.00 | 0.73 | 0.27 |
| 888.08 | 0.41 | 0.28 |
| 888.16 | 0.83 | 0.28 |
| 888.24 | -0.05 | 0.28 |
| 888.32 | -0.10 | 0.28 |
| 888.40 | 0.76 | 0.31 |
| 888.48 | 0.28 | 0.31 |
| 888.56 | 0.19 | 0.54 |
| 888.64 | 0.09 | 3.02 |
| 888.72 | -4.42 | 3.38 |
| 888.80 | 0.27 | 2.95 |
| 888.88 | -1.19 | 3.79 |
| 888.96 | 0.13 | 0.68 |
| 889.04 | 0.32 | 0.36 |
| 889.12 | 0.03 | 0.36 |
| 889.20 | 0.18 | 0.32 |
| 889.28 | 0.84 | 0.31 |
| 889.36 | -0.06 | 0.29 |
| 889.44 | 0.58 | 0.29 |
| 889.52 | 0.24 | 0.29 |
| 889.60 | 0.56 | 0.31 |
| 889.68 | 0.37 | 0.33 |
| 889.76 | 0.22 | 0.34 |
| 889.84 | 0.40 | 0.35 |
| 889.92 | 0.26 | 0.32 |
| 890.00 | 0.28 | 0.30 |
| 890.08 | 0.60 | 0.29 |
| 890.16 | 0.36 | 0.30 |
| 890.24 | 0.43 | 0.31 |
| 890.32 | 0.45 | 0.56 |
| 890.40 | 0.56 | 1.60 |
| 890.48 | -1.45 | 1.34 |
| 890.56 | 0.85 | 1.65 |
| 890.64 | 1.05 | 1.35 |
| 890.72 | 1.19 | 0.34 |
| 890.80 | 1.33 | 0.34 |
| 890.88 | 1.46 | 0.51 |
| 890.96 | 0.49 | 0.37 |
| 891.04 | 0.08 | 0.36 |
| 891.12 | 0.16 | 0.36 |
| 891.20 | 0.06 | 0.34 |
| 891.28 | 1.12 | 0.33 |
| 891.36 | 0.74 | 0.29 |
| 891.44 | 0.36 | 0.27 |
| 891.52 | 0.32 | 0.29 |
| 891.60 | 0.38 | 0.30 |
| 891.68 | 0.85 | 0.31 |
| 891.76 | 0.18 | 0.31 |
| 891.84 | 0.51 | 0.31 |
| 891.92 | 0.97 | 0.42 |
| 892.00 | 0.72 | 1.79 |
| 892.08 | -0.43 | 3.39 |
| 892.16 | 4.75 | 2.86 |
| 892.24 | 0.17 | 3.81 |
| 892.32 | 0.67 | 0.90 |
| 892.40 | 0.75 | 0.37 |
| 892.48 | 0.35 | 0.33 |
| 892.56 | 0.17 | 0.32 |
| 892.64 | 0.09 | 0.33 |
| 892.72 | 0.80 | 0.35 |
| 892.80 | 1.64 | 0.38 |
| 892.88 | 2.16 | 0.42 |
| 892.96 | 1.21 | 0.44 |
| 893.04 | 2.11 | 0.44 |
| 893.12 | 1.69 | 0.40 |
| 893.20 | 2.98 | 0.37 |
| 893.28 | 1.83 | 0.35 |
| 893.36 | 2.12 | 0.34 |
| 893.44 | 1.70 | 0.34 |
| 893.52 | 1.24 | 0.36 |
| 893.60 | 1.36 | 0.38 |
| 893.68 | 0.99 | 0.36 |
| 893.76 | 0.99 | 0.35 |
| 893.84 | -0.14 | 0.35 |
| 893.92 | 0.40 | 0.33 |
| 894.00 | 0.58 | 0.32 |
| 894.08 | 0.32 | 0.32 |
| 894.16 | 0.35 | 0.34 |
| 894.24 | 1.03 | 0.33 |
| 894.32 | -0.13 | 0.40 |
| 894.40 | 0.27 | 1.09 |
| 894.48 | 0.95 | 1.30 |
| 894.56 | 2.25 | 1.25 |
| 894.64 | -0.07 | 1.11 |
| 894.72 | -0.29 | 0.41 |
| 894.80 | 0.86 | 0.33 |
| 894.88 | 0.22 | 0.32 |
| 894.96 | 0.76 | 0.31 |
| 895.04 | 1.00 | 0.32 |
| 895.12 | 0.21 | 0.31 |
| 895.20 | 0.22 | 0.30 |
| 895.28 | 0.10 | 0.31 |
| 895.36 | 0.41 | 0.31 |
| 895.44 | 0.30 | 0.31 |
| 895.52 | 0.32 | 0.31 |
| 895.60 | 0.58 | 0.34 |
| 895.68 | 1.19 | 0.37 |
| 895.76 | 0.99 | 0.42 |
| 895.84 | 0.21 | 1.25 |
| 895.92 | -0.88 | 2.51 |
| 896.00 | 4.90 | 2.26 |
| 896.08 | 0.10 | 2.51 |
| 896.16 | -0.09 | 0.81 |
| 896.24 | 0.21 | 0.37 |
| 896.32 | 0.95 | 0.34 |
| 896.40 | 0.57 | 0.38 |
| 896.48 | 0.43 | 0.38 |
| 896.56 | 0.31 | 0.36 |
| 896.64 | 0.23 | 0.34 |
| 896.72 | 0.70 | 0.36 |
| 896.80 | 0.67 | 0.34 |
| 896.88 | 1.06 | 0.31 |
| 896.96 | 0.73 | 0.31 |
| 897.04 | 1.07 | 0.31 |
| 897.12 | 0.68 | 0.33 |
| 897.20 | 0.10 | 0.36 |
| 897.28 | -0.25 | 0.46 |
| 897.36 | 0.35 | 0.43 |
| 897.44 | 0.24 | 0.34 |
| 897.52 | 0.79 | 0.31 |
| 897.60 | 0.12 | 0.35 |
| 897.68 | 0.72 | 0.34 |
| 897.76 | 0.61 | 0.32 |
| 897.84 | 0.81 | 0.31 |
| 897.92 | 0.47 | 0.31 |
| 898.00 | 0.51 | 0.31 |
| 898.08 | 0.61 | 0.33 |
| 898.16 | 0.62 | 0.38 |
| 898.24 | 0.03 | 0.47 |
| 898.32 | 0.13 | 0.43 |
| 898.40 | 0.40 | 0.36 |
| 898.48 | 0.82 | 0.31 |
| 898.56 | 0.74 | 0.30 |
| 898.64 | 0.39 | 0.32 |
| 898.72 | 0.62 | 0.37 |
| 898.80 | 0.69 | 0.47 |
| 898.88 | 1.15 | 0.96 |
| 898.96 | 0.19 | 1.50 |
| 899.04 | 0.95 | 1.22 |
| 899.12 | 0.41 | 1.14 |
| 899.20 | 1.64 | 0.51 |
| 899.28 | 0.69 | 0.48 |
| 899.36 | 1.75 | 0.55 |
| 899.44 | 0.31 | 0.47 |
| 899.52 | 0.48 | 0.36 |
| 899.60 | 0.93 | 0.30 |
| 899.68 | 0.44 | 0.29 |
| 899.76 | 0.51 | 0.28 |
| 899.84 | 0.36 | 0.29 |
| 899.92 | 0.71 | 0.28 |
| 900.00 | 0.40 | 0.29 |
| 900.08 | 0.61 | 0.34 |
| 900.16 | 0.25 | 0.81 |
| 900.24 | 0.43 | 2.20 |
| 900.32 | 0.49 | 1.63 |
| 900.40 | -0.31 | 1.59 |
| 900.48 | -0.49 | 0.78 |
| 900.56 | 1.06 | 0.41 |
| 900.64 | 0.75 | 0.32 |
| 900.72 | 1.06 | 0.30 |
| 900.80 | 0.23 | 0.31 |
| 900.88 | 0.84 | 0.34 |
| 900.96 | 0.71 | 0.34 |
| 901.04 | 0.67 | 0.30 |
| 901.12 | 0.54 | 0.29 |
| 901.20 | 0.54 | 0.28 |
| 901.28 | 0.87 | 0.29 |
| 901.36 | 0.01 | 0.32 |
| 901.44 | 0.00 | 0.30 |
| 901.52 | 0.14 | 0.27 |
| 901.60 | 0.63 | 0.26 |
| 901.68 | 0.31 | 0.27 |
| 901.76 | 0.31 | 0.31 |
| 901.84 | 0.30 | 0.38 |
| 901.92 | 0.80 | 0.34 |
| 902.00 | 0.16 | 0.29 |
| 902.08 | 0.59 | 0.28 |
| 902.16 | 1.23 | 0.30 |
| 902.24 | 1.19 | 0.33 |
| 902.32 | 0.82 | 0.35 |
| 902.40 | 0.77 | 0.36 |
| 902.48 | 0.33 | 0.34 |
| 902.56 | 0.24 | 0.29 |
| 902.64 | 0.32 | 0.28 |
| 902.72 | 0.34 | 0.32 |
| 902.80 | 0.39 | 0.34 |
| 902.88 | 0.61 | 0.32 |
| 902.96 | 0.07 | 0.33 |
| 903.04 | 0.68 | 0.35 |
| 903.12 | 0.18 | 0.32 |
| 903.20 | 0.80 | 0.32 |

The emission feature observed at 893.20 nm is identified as Hgamma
